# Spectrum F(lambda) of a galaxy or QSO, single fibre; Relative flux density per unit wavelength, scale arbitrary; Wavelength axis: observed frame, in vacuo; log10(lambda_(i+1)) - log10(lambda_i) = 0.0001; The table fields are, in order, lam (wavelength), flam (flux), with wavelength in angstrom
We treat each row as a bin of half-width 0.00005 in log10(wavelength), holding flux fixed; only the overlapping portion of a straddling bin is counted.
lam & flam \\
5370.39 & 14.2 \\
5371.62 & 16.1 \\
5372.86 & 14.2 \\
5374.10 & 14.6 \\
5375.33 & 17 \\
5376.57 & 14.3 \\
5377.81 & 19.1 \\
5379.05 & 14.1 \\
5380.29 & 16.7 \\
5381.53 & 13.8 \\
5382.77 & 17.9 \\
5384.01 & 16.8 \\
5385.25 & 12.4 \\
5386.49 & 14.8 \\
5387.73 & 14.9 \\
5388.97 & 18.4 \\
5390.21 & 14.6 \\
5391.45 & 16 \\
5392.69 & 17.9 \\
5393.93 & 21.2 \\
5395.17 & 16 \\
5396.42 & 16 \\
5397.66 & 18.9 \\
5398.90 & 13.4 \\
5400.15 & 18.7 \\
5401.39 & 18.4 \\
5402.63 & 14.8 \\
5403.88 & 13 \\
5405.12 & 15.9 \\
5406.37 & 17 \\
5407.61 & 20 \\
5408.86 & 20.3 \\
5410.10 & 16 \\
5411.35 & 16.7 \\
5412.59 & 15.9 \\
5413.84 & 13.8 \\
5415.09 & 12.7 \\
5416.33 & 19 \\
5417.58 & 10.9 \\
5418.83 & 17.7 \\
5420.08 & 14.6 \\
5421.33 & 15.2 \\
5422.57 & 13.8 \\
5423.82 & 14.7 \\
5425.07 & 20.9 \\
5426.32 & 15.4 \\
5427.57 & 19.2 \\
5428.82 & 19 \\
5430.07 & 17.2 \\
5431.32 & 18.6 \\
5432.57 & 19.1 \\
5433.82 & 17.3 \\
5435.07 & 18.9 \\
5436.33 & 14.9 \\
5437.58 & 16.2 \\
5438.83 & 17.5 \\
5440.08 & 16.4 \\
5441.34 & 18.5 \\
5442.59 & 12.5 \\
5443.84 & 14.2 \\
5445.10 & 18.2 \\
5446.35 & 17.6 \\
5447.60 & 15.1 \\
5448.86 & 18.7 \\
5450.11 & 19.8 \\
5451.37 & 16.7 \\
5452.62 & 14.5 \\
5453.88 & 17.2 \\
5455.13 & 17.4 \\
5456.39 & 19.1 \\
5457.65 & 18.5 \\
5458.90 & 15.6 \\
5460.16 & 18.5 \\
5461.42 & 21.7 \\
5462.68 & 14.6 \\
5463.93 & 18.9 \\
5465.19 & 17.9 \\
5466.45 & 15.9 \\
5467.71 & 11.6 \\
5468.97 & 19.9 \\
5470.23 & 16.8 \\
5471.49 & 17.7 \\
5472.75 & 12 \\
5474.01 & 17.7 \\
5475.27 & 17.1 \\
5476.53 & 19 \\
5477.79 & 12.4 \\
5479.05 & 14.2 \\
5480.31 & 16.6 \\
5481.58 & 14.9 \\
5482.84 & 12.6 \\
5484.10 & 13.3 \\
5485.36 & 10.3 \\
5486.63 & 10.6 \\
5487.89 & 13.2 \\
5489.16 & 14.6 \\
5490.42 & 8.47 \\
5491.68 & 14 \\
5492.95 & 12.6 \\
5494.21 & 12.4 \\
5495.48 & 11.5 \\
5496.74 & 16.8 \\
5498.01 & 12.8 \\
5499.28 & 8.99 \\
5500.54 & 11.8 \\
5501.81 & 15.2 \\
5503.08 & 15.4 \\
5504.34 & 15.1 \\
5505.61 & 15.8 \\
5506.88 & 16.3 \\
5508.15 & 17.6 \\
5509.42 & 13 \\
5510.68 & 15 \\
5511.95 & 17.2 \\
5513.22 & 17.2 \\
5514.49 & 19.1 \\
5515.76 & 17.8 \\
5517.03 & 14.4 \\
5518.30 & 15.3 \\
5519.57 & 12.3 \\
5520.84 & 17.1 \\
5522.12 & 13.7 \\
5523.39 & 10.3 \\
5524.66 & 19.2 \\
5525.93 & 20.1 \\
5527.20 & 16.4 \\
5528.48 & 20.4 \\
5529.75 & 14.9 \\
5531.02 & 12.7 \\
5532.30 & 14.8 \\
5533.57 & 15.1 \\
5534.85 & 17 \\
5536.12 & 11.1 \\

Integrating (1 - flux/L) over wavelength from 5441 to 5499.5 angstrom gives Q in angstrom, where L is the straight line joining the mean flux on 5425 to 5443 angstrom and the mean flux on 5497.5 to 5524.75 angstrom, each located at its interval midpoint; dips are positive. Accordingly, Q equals 3.1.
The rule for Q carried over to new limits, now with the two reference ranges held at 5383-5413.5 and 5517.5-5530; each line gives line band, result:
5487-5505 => 3.4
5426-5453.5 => -1.2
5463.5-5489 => 1.8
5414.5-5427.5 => 0.6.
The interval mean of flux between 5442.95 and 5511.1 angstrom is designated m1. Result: 15.3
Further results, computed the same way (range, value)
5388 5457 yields 16.7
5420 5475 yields 17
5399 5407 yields 16.1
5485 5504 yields 12.6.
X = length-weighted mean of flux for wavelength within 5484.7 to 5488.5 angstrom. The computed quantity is 11.4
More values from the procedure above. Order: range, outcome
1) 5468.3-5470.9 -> 18.2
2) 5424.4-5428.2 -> 18.4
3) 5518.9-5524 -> 13.4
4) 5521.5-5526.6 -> 15.9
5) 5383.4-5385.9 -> 14.6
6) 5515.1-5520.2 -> 15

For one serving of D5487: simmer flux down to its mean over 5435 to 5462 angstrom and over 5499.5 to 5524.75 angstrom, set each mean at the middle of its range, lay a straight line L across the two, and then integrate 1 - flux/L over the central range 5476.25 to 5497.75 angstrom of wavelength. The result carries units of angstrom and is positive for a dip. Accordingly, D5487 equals 3.66 angstrom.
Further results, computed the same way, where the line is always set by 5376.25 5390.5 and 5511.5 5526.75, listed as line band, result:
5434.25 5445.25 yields -0.3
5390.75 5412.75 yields -1.8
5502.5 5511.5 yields 0.3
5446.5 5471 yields -2.1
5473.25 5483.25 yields 0.3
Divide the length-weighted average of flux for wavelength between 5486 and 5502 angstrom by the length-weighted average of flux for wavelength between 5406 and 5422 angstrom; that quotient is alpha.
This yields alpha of 0.77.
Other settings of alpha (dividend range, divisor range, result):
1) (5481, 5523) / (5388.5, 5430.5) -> 0.85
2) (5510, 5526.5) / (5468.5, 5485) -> 1.03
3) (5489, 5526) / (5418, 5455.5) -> 0.87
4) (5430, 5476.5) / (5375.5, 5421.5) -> 1.05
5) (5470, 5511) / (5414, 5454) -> 0.85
